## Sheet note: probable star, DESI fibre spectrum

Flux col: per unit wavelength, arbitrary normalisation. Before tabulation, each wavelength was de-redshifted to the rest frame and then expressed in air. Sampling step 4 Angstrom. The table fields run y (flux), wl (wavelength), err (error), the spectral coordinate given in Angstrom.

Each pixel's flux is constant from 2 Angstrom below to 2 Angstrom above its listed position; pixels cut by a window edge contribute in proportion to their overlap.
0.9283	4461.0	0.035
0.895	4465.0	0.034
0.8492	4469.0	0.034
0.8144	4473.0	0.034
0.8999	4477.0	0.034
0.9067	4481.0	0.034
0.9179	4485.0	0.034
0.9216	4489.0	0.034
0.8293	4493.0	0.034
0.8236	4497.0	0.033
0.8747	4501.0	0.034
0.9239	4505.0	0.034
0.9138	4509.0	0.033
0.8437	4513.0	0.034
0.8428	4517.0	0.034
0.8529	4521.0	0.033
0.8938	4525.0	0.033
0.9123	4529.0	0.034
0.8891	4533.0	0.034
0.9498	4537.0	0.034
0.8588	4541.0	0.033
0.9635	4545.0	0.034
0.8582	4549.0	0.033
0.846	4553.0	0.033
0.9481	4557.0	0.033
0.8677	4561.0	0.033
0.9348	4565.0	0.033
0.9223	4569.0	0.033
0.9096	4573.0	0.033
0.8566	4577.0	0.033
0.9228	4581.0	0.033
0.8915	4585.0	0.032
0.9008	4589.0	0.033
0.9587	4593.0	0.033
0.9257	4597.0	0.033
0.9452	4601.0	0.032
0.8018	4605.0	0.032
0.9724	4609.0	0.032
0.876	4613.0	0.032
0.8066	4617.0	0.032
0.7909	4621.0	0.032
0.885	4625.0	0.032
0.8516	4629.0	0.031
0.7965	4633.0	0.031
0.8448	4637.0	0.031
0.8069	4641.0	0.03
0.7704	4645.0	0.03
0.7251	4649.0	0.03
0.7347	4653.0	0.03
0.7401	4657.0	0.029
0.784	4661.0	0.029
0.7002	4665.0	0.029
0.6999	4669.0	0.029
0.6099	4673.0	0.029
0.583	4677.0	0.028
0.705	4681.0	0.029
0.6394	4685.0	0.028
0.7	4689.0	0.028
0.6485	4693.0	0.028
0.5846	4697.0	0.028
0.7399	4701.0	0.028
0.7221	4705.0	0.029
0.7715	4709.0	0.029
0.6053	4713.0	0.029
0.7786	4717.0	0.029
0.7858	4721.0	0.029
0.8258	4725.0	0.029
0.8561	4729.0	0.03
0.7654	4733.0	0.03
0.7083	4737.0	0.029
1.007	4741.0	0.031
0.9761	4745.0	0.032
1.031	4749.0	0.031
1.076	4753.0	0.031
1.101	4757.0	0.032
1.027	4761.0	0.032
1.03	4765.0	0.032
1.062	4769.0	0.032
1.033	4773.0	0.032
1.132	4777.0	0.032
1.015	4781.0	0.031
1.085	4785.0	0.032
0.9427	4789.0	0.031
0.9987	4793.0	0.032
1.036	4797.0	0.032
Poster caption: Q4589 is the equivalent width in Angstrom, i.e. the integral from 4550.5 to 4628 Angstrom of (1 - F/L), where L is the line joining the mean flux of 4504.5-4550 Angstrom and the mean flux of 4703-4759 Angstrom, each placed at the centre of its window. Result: -0.9 Angstrom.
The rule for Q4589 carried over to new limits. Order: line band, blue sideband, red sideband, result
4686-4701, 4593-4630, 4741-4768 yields 4.8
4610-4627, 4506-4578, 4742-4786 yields 1.8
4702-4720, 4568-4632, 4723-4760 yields 3.8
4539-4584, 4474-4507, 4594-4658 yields -2.2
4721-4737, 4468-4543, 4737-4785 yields 3.4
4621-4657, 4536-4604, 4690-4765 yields 3.2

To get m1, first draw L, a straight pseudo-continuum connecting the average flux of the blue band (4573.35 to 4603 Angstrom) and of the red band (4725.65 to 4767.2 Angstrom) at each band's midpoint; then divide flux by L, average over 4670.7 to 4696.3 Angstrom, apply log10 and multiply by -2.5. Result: 0.407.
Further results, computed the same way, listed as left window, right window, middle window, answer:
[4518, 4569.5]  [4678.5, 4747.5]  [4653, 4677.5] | 0.145 mag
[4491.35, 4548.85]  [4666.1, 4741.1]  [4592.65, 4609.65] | -0.131 mag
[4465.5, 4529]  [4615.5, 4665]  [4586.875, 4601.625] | -0.141 mag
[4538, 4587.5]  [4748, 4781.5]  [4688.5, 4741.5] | 0.343 mag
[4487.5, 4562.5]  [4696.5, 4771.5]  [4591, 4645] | 0.021 mag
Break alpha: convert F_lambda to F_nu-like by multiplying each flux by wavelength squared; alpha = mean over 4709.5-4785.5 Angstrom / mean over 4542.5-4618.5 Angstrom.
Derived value 1.12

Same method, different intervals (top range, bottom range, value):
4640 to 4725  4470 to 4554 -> 0.86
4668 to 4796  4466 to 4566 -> 1.06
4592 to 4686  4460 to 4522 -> 0.96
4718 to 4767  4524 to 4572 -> 1.12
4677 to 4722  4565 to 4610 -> 0.80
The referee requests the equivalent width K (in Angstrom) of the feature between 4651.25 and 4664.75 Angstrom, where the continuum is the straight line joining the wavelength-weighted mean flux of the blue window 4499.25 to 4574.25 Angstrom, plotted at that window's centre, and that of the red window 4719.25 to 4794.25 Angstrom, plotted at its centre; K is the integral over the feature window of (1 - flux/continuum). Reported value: 2.75 Angstrom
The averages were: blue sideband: 0.895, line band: 0.746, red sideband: 0.972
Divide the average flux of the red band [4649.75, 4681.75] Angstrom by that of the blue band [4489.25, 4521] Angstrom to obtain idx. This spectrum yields 0.8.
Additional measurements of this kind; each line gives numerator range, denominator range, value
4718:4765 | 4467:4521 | 1.06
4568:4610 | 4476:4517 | 1.03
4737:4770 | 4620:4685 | 1.36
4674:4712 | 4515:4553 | 0.76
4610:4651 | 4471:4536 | 0.93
